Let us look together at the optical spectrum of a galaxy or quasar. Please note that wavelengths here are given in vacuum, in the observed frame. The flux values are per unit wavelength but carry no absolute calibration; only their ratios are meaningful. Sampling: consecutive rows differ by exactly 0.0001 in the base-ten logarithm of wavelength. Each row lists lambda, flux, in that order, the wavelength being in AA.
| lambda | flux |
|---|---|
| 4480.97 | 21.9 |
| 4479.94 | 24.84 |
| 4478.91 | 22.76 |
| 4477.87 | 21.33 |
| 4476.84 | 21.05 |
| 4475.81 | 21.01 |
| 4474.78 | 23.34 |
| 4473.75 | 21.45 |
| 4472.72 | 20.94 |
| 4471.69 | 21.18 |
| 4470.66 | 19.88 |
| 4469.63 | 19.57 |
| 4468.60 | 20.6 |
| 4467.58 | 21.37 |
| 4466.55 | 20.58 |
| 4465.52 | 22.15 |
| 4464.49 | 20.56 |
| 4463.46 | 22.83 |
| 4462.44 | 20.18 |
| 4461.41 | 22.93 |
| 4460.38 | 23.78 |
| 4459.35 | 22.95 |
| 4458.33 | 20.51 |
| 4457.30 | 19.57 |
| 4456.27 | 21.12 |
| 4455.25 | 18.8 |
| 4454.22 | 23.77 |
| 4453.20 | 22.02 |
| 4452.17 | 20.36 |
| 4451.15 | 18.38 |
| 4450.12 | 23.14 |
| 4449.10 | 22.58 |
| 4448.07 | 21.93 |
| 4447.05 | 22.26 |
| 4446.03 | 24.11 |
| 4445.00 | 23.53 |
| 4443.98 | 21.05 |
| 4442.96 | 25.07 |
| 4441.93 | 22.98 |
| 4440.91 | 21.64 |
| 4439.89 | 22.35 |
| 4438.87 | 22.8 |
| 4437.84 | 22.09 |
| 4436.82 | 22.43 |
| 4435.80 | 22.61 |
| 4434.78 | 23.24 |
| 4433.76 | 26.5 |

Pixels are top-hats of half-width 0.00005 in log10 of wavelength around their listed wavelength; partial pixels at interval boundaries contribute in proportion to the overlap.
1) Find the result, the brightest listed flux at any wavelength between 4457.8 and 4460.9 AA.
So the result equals 23.78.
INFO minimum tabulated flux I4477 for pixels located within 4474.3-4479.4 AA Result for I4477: 21.01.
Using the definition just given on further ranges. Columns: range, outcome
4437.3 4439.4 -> 22.09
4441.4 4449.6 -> 21.05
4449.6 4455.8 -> 18.38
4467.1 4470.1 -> 19.57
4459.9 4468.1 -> 20.18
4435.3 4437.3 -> 22.43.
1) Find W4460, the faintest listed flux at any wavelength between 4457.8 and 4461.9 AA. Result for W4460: 20.51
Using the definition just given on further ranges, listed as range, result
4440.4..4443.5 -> 21.64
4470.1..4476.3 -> 19.88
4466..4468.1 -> 20.58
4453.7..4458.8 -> 18.8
